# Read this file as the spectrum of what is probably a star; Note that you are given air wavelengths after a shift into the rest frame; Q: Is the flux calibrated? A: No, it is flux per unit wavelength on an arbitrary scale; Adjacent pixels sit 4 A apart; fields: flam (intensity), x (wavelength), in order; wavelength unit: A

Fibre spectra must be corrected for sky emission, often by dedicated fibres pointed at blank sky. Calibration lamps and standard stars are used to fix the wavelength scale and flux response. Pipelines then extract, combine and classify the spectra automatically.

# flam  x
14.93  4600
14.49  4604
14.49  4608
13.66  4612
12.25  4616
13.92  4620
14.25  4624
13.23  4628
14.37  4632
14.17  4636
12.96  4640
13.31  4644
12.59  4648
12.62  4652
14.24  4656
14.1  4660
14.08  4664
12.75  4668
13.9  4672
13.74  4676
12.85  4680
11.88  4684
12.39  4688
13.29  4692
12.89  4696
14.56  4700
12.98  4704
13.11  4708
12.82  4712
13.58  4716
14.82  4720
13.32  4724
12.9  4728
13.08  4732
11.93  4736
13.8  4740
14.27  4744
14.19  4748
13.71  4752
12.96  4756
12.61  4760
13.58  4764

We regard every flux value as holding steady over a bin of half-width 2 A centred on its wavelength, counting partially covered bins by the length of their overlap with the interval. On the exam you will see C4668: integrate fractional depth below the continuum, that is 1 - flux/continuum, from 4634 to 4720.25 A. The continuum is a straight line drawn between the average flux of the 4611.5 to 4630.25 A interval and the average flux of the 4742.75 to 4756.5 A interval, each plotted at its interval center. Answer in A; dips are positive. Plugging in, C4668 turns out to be 2.0 A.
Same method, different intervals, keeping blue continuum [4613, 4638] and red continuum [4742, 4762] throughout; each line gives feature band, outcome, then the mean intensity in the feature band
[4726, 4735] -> 0.5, 12.9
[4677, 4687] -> 0.8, 12.5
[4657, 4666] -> -0.3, 14.1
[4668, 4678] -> 0.0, 13.6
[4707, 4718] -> 0.3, 13.2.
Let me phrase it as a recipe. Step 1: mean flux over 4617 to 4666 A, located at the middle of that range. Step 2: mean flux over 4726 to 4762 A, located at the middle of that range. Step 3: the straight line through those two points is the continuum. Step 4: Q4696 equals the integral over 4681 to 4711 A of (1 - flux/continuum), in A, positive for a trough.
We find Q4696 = 1.0 A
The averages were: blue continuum 13.6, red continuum 13.3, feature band 13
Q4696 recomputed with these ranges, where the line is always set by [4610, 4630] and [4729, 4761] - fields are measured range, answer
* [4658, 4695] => 0.53 A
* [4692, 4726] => -0.33 A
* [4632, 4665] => -0.28 A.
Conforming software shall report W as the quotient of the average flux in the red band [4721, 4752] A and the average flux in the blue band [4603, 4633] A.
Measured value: 0.97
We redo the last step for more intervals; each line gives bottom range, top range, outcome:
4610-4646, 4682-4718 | 0.96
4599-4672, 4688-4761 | 0.98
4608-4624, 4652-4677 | 1.01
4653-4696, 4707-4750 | 1.01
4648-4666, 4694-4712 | 0.98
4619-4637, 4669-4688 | 0.93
